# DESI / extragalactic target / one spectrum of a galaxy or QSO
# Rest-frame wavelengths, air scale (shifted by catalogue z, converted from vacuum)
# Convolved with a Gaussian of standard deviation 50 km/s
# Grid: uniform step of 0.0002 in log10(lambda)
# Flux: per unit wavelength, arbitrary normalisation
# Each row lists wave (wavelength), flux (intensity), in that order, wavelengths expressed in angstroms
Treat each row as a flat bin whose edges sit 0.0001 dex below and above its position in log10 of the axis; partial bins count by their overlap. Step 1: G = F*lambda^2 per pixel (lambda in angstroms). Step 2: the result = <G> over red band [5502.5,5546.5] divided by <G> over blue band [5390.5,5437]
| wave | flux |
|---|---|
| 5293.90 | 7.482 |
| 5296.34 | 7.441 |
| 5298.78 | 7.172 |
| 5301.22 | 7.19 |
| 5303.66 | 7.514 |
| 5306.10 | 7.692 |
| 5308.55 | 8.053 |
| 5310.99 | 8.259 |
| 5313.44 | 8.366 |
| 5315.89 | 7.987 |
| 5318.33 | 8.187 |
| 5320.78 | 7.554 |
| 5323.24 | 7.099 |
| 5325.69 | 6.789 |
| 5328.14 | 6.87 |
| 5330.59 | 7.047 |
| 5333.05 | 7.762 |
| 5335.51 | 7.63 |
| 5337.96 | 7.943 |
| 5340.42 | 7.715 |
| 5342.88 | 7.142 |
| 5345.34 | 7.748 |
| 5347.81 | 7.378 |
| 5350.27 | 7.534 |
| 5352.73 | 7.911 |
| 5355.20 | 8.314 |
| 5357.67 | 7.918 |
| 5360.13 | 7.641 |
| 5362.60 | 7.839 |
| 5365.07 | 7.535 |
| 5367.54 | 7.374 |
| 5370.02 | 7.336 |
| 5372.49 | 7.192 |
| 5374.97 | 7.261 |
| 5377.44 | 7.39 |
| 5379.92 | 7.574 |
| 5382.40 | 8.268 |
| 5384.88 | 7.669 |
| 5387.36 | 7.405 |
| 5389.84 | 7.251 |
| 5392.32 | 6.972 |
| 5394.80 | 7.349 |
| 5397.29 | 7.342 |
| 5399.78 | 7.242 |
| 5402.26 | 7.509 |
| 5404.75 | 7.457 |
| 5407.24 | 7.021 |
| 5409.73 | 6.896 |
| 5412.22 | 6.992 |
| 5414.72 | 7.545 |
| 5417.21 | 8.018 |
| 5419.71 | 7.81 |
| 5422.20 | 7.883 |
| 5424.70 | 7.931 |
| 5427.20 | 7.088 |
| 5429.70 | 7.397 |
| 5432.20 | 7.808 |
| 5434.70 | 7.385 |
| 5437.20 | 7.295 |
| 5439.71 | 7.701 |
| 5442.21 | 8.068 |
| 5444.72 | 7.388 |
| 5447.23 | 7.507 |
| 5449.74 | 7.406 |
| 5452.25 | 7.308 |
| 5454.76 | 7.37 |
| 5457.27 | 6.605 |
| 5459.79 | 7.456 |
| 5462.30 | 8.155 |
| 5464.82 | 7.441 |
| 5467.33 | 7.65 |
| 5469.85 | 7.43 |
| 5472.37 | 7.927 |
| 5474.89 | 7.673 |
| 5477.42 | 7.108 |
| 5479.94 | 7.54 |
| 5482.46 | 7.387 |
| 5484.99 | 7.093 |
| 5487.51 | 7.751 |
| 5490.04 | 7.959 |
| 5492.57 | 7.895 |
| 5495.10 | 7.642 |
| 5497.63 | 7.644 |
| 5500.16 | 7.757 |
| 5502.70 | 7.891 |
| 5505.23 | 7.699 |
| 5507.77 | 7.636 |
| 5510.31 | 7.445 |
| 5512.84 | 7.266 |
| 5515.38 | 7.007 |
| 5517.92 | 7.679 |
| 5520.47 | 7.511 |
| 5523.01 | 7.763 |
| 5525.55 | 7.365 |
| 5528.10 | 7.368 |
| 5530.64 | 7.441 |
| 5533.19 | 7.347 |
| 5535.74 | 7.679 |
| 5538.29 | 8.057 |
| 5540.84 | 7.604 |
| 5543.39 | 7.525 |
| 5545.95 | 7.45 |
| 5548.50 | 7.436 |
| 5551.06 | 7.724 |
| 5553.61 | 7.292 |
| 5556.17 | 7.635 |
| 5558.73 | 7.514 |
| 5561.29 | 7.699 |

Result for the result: 1.06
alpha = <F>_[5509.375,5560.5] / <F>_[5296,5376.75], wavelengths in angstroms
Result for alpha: 0.99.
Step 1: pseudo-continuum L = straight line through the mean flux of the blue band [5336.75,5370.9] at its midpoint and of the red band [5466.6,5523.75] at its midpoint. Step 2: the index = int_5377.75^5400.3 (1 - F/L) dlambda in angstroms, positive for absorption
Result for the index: 0.6 angstroms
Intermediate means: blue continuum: 7.67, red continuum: 7.58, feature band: 7.45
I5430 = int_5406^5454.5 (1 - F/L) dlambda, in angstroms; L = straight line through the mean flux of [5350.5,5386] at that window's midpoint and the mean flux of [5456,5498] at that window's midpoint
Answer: 0.63 angstroms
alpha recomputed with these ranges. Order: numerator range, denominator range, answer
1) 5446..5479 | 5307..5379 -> 0.98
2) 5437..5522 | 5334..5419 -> 1.00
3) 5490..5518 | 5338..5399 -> 1.01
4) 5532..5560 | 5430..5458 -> 1.02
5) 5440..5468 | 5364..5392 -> 1.00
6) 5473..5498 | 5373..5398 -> 1.02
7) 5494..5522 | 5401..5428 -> 1.01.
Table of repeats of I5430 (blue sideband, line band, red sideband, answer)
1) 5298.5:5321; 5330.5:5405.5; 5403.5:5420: 0.2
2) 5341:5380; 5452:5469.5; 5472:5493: 0.3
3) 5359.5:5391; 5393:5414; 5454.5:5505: 0.8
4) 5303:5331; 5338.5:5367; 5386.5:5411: -0.9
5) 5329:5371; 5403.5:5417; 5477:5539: 0.6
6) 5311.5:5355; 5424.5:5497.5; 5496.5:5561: 0.4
